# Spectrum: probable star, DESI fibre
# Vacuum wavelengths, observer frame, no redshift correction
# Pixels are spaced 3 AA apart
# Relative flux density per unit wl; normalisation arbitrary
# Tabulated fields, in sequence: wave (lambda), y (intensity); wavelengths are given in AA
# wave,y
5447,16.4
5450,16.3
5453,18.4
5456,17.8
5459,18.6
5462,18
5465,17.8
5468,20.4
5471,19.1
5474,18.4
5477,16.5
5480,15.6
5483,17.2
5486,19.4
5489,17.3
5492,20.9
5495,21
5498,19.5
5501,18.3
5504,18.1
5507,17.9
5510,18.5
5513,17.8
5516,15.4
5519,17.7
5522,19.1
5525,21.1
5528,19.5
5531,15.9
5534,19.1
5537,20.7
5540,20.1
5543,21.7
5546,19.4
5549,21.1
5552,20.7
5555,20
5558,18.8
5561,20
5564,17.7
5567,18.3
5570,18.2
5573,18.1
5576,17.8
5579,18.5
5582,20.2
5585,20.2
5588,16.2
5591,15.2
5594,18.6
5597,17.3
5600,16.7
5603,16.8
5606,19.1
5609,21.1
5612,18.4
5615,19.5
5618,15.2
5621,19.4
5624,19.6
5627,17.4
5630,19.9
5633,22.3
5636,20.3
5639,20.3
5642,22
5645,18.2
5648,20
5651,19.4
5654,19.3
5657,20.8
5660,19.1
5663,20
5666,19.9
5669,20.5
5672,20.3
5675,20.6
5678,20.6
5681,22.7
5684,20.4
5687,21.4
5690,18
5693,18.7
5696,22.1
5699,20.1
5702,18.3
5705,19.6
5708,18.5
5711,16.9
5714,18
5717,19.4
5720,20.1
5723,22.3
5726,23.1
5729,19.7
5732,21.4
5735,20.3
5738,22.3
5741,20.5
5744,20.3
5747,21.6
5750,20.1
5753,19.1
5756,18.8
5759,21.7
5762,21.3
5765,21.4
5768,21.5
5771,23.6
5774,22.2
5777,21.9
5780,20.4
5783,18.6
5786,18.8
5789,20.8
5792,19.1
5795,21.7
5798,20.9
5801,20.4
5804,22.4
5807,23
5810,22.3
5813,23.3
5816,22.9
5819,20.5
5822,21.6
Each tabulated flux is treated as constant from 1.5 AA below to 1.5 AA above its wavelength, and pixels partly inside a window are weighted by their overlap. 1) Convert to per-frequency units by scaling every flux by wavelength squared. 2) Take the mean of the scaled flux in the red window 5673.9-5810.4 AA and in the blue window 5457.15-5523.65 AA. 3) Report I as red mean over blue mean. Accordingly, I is 1.23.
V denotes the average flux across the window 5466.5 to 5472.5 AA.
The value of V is 19.8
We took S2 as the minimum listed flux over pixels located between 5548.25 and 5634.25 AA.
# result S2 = 15.2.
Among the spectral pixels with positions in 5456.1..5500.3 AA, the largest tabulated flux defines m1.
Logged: 21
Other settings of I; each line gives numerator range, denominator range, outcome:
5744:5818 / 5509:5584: 1.21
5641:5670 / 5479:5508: 1.13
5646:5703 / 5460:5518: 1.18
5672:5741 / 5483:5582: 1.13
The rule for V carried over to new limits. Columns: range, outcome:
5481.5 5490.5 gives 18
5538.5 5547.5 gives 20.4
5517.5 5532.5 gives 18.7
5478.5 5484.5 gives 16.4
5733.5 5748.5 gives 21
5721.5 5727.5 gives 22.7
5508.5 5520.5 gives 17.4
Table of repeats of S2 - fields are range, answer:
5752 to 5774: 18.8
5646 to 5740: 16.9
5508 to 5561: 15.4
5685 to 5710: 18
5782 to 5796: 18.6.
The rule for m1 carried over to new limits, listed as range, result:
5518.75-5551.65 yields 21.7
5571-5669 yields 22.3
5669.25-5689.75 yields 22.7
